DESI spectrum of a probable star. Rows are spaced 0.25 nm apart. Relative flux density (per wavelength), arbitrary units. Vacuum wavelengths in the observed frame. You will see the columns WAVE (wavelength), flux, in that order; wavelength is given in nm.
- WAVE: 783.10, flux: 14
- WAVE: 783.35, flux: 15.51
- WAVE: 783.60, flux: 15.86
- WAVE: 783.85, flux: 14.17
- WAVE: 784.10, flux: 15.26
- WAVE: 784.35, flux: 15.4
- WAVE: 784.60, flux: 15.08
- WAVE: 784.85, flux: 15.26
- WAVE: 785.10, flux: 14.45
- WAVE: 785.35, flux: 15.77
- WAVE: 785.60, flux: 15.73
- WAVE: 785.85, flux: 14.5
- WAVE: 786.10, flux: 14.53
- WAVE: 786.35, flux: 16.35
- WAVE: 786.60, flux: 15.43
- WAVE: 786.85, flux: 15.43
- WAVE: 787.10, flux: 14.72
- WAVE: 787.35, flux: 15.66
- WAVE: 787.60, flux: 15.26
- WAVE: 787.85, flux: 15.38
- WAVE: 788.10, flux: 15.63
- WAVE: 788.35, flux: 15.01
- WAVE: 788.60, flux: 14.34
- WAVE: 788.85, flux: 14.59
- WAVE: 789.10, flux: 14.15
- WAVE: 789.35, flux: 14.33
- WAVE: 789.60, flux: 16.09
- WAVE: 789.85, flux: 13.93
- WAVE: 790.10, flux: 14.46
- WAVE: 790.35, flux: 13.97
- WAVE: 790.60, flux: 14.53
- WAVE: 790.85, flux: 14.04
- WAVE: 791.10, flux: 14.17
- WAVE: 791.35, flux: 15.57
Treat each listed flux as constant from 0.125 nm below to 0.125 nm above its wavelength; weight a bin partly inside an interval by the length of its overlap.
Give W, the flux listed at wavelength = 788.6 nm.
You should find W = 14.34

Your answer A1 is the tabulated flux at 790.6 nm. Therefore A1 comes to 14.53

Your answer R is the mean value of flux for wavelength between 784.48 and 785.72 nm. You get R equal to 15.3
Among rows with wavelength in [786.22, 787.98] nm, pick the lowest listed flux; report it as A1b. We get 14.72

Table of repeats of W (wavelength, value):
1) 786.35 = 16.35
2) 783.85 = 14.17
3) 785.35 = 15.77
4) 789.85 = 13.93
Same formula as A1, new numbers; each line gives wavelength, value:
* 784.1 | 15.26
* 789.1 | 14.15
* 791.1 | 14.17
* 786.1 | 14.53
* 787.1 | 14.72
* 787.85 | 15.38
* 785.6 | 15.73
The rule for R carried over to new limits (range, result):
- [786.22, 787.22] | 15.5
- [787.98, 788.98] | 14.9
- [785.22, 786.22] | 15.1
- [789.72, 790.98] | 14.2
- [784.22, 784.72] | 15.2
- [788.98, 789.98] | 14.6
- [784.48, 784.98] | 15.2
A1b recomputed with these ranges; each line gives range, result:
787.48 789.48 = 14.15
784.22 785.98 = 14.45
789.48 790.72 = 13.93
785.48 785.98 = 14.5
